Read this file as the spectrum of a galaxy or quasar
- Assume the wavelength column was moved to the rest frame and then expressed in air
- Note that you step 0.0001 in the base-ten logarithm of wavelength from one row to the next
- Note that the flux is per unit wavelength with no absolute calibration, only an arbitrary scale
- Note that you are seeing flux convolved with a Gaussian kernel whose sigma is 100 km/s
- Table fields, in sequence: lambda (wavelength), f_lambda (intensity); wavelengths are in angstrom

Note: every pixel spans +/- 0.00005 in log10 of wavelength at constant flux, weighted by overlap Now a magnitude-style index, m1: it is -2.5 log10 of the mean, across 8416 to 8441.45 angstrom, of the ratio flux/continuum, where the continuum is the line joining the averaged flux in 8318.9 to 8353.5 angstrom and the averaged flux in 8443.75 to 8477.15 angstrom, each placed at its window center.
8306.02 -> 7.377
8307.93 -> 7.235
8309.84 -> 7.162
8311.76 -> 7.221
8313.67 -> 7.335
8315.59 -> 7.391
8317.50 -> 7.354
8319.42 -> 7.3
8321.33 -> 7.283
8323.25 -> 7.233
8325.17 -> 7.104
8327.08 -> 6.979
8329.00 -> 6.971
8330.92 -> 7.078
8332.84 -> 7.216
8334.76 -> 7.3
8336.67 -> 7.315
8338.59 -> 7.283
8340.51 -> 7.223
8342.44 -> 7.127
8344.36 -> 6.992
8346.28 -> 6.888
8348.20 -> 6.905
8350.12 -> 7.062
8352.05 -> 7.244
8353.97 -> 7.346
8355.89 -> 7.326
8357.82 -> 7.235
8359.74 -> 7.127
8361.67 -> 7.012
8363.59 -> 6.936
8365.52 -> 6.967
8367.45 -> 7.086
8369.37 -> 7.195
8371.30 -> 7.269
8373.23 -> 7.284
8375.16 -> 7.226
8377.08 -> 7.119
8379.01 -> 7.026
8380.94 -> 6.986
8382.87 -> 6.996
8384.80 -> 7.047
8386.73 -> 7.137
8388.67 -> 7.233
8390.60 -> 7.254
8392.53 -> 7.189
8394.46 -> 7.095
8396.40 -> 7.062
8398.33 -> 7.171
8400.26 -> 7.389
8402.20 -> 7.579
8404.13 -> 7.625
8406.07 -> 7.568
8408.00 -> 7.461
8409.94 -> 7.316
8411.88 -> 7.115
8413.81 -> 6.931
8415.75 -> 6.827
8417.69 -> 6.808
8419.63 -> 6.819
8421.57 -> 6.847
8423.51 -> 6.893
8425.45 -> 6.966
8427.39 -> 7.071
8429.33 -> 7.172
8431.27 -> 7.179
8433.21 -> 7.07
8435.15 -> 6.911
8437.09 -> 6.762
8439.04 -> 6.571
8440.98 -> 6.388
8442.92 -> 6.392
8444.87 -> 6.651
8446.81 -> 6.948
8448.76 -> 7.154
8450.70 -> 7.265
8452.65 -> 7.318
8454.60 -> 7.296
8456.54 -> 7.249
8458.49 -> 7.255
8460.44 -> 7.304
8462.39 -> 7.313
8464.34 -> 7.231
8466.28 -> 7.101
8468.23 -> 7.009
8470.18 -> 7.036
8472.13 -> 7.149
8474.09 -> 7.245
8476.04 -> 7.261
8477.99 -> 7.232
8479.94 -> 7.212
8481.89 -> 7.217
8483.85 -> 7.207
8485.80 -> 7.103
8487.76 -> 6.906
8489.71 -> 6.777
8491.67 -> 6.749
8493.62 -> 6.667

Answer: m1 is 0.04 mag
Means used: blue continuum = 7.14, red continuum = 7.16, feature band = 6.89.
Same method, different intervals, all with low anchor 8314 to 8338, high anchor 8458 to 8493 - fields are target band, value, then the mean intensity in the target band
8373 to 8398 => 0.01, 7.12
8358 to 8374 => 0.01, 7.11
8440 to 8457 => 0.03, 6.96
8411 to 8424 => 0.04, 6.89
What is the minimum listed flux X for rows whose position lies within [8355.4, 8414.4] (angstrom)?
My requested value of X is 6.931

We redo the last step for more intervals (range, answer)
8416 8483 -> 6.388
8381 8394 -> 6.996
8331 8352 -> 6.888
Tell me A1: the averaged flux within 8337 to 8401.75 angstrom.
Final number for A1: 7.14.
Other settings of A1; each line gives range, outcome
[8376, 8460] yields 7.07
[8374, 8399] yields 7.12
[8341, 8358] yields 7.12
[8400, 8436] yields 7.13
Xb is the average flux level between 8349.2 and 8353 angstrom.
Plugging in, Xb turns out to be 7.14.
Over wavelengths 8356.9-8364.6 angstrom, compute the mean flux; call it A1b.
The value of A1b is 7.08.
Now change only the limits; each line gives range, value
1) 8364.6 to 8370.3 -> 7.09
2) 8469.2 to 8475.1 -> 7.14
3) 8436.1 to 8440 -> 6.66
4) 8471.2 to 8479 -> 7.22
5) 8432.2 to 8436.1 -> 7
